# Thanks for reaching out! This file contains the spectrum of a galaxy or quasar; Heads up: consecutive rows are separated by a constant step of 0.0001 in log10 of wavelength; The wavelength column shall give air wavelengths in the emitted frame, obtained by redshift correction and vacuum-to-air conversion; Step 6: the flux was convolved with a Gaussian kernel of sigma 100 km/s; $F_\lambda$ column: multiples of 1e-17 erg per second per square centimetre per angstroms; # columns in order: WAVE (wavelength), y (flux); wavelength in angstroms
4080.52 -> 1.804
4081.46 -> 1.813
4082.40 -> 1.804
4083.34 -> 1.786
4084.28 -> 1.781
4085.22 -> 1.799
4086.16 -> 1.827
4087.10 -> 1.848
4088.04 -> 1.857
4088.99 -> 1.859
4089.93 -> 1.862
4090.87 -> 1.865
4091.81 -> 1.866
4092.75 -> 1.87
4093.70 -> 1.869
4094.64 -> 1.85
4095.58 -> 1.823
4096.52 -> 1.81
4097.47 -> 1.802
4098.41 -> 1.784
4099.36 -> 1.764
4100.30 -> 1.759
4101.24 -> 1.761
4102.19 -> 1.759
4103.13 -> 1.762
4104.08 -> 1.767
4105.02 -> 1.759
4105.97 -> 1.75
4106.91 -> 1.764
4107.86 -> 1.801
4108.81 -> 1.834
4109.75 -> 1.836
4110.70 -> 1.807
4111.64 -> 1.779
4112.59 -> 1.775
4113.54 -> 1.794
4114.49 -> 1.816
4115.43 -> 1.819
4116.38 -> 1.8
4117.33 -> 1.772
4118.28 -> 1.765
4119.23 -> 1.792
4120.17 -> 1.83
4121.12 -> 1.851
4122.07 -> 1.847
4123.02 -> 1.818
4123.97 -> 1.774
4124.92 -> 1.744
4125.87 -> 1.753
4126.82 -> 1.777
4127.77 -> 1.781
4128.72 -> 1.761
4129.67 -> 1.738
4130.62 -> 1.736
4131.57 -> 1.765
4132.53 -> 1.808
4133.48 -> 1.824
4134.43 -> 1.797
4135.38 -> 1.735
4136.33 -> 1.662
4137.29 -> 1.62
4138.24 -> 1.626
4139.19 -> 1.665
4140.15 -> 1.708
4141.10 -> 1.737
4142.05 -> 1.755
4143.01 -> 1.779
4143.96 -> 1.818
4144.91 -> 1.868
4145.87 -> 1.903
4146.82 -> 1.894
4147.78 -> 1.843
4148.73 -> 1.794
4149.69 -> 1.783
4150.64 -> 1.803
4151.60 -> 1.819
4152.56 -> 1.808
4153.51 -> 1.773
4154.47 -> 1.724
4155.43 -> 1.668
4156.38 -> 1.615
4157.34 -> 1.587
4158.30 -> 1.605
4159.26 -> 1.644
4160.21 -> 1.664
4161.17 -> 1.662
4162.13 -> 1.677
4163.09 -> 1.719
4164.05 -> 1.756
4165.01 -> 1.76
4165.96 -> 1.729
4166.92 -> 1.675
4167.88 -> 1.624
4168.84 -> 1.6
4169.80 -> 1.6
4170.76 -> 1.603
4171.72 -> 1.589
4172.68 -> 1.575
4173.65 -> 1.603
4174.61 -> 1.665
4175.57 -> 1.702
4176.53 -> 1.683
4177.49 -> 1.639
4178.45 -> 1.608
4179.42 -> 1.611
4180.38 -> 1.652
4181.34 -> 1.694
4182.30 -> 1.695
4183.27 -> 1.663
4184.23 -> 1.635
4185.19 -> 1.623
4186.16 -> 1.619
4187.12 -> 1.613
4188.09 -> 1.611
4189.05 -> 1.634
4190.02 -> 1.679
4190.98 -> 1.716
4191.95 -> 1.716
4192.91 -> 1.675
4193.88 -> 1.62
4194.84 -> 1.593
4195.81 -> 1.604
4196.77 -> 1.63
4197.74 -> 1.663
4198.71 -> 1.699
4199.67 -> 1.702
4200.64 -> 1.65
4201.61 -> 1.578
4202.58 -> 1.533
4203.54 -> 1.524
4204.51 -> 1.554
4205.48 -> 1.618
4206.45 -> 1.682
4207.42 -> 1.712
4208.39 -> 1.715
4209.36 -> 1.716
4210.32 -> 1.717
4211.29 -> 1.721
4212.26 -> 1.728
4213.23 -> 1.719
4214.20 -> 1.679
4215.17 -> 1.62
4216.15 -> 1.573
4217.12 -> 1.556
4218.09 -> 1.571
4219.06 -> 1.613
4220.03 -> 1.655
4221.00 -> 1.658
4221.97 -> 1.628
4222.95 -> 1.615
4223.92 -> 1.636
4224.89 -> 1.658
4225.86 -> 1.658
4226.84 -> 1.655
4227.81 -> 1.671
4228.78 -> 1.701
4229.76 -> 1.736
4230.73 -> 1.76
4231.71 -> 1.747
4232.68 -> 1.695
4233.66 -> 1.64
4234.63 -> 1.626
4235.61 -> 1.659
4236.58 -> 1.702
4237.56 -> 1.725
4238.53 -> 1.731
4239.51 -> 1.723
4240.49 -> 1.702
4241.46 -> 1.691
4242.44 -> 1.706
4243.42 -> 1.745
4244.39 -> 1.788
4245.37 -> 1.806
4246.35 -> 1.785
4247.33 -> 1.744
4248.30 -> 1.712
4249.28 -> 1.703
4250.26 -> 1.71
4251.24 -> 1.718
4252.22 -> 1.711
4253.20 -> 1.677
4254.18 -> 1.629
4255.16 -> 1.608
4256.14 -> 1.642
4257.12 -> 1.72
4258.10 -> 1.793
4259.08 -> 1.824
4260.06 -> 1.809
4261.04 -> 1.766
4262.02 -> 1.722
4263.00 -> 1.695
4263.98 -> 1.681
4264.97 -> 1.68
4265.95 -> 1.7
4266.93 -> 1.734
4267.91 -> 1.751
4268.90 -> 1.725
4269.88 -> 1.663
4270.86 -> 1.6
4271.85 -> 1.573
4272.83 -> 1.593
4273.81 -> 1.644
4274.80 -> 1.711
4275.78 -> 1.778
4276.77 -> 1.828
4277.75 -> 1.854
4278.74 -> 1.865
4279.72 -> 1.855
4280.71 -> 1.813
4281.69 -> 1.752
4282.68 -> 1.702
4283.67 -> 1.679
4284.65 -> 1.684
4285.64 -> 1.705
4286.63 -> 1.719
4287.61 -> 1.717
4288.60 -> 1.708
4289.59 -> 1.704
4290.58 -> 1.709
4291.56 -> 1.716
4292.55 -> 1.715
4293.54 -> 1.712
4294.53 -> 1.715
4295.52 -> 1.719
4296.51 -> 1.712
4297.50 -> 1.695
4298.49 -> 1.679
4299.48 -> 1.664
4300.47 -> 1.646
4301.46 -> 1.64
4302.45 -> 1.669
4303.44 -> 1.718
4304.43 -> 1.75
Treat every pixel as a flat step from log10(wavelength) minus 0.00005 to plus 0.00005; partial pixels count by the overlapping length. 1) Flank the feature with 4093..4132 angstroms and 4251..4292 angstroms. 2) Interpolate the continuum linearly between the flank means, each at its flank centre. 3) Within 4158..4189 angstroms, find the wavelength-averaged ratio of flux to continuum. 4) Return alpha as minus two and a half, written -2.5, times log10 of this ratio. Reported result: 0.071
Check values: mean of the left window 1.79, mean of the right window 1.72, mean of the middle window 1.65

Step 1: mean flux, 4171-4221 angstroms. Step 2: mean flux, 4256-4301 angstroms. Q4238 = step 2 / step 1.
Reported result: 1.0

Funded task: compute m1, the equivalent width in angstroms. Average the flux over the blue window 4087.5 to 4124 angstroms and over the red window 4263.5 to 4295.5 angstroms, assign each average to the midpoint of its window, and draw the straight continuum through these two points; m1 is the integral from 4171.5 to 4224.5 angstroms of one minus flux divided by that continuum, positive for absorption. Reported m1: 3.5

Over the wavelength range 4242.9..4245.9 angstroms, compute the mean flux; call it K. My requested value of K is 1.78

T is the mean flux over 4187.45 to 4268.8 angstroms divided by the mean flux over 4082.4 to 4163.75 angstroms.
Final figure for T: 0.9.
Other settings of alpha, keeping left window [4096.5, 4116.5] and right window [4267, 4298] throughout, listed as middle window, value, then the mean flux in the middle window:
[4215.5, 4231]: 0.06 mag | 1.64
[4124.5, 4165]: 0.02 mag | 1.74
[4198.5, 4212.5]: 0.06 mag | 1.66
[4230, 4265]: 0.01 mag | 1.72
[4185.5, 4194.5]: 0.07 mag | 1.65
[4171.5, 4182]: 0.08 mag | 1.64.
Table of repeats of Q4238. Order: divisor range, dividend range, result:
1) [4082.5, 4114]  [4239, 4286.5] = 0.95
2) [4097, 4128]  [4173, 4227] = 0.92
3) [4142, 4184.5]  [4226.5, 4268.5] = 1.01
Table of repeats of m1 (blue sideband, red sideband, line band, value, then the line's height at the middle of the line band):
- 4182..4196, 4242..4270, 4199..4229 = 0.5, 1.67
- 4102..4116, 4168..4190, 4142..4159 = -0.7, 1.7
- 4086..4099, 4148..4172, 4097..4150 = -0.2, 1.77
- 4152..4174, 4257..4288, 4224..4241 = 0.1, 1.71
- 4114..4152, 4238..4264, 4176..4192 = 1.0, 1.76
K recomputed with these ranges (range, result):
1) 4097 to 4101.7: 1.78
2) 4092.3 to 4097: 1.84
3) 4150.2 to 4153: 1.8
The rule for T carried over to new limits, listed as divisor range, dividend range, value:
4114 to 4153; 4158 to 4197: 0.93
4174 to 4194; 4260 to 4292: 1.04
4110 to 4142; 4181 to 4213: 0.94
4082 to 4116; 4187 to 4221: 0.91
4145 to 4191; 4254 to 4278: 1.01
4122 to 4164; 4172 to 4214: 0.95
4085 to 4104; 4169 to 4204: 0.90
